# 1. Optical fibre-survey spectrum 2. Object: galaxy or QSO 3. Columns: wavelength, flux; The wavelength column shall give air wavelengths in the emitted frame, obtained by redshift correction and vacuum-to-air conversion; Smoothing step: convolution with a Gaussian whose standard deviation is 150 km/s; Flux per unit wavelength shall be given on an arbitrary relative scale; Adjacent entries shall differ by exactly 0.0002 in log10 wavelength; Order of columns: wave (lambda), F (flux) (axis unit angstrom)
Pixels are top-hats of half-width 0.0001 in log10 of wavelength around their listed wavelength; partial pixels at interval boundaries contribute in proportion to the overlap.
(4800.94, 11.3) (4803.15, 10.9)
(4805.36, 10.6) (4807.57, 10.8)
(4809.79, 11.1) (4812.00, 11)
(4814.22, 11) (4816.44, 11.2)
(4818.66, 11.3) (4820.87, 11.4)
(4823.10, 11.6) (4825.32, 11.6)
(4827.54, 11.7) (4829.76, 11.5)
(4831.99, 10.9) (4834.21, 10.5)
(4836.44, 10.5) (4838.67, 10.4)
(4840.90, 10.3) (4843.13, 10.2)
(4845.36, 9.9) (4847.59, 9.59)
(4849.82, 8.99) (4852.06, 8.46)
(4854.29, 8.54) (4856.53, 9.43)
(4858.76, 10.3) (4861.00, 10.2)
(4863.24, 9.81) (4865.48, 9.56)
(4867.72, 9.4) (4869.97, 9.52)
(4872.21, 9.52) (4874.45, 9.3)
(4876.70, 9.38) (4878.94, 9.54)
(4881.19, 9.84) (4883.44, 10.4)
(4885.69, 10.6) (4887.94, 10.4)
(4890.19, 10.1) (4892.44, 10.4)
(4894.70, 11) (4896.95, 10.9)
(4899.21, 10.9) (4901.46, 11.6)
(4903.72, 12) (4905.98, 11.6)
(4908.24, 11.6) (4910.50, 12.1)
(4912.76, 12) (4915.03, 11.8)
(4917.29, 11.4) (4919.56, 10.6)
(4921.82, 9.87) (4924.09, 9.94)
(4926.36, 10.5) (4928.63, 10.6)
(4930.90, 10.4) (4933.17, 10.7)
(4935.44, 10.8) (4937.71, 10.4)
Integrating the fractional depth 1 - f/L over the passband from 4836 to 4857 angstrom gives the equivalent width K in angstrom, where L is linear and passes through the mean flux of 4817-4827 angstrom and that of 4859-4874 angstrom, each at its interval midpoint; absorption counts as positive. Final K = 1.8 angstrom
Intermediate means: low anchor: 11.5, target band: 9.61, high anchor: 9.69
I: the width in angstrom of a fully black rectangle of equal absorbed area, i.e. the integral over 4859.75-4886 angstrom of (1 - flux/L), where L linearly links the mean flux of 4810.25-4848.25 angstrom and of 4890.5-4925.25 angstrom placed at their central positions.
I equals 3.1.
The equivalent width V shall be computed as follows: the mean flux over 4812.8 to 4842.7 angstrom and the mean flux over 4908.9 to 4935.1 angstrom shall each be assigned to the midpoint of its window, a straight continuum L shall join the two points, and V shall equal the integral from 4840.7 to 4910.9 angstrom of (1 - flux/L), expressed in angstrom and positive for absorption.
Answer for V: 5.3 angstrom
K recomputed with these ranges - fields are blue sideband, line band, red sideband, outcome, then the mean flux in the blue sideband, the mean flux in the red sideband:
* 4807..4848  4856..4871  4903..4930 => 1.7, 10.9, 11.1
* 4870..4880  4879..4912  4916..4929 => -3.4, 9.45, 10.5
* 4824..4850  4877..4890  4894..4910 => 1.2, 10.6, 11.4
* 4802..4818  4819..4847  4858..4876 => -1.1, 11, 9.68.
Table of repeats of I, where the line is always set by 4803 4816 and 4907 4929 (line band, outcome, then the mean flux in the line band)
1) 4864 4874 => 1.36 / 9.5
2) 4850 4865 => 2.11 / 9.43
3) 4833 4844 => 0.57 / 10.4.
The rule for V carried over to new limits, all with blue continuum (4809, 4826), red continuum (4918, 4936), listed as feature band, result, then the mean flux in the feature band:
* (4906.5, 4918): -1.35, 11.8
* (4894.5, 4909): -1.04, 11.4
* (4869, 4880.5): 1.45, 9.47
